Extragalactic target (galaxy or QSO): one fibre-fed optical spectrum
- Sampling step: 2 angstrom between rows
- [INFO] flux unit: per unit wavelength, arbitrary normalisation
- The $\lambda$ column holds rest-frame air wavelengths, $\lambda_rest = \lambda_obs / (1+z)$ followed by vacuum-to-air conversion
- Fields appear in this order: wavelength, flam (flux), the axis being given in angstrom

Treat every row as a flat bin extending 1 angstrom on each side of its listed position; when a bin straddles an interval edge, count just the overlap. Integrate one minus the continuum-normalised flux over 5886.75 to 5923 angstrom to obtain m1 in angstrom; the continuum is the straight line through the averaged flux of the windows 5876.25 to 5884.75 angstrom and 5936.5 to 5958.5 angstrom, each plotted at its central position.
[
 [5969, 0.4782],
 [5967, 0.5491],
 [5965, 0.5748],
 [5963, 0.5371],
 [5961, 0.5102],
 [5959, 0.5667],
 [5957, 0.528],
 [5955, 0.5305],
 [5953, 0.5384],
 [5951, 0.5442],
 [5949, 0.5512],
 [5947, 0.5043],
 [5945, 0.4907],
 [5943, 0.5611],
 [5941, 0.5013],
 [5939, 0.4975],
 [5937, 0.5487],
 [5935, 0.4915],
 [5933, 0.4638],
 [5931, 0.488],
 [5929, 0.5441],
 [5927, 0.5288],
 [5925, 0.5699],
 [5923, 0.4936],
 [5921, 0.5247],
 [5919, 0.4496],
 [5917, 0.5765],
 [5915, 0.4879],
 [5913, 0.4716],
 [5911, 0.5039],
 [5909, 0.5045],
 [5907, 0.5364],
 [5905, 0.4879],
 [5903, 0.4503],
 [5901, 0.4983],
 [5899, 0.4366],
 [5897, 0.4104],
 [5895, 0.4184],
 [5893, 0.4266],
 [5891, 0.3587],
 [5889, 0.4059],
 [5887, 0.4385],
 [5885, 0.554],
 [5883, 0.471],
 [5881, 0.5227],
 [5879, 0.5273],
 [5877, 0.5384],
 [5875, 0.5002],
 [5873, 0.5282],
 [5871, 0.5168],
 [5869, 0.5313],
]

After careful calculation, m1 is 3.8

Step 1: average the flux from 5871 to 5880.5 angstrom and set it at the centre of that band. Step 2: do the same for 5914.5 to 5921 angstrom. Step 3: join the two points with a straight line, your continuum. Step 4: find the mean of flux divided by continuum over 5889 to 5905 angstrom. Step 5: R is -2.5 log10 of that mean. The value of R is 0.20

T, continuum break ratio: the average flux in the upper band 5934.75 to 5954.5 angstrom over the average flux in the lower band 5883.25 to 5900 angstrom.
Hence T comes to 1.2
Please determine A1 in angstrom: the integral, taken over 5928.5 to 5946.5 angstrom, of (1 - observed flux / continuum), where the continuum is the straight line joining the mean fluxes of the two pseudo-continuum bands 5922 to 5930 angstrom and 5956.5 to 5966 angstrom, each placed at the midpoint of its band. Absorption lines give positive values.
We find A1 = 1.0 angstrom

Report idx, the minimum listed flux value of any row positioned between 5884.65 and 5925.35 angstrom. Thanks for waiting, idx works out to 0.3587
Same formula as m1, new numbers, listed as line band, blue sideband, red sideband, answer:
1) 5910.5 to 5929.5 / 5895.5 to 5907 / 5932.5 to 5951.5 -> -1.1 angstrom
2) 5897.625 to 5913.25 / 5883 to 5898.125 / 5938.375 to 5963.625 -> -1.0 angstrom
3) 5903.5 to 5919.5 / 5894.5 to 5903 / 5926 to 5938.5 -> -1.1 angstrom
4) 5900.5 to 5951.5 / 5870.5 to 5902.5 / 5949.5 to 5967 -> 0.0 angstrom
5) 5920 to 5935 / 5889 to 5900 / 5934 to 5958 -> -1.0 angstrom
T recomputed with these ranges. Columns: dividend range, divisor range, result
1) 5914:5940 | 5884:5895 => 1.18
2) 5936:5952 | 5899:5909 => 1.07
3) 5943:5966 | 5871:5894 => 1.11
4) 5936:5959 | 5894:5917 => 1.11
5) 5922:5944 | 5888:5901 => 1.24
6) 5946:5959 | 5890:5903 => 1.25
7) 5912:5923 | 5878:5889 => 1.01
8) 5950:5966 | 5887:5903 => 1.27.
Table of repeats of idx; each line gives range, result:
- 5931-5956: 0.4638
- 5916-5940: 0.4496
